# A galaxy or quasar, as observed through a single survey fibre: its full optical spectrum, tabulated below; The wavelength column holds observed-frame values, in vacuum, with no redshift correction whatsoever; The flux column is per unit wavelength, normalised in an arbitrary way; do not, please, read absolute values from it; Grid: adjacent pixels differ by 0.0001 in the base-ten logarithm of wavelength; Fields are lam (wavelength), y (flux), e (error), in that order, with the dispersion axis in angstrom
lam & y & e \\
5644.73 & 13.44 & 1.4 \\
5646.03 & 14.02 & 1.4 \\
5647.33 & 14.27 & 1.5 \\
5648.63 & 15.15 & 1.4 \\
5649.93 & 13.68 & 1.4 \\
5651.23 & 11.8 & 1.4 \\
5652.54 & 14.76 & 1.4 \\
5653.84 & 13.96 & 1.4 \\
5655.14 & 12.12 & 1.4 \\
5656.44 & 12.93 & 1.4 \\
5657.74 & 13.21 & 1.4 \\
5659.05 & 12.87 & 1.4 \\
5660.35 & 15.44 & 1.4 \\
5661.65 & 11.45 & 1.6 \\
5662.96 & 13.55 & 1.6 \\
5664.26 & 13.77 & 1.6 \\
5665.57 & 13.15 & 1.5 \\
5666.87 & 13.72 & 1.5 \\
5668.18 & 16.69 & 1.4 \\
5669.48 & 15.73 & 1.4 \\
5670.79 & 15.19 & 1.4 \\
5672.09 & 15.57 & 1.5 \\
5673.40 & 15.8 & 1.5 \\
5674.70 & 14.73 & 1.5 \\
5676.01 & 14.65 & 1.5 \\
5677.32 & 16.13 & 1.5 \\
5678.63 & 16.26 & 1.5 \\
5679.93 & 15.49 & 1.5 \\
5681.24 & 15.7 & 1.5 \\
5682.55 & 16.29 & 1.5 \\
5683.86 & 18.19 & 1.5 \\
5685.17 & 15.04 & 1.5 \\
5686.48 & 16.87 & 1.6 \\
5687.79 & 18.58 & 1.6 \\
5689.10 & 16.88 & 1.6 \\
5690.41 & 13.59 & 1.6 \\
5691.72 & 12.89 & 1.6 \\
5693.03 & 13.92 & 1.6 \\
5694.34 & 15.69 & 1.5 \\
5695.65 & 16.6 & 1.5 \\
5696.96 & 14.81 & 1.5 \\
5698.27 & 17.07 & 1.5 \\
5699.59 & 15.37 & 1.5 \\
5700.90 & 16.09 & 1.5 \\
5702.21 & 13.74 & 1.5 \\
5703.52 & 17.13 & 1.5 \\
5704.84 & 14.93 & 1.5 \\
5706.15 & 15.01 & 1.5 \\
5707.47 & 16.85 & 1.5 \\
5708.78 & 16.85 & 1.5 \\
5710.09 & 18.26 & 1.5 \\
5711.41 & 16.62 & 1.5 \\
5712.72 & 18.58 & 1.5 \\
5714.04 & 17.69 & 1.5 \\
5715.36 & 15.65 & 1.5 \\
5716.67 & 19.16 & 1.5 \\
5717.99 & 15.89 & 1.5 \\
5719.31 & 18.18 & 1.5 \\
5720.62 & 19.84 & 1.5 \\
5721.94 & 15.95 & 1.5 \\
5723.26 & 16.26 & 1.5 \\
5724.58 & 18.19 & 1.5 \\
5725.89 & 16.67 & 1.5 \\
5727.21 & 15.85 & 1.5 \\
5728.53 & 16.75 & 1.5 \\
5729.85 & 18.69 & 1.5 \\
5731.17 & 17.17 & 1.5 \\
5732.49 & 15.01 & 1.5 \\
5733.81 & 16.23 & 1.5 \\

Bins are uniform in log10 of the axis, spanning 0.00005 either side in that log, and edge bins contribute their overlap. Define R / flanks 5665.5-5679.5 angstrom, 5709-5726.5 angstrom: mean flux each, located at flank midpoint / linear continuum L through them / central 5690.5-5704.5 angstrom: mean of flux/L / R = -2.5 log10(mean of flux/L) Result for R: 0.09 mag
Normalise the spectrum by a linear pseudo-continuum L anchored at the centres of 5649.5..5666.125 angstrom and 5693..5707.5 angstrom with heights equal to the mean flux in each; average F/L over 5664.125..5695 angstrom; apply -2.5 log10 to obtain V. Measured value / -0.07 mag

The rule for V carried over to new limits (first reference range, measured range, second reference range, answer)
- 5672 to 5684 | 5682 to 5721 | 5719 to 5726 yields 0.023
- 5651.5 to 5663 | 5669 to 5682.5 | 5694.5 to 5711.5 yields -0.082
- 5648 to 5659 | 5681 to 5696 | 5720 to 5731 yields -0.040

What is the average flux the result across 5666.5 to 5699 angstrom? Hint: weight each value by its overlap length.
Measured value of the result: 15.7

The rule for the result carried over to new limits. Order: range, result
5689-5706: 15.2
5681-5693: 15.9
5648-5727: 15.6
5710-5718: 17.5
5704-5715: 16.8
